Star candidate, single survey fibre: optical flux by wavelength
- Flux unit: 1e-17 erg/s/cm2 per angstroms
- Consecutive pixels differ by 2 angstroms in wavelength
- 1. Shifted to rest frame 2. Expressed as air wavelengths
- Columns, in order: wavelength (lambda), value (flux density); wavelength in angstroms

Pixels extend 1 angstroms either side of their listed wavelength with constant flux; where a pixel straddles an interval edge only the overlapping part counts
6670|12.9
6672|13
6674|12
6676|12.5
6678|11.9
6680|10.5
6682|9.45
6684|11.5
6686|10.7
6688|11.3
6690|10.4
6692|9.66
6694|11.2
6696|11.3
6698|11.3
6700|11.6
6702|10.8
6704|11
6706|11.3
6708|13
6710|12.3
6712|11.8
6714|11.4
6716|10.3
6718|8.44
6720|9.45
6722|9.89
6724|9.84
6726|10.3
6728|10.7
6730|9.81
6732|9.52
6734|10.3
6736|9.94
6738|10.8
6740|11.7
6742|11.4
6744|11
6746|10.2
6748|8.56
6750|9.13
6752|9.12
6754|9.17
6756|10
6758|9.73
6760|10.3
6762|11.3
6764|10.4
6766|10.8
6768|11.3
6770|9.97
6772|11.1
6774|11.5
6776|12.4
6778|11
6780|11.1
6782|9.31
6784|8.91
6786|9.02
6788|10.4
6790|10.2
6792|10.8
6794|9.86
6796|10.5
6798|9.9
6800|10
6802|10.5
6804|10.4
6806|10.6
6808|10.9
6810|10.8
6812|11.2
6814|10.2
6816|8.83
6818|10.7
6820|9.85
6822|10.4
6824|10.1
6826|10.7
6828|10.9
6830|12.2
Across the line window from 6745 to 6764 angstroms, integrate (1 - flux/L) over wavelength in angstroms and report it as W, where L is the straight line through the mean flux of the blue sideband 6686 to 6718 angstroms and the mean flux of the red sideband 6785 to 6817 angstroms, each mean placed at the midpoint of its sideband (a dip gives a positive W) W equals 1.62 angstroms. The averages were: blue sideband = 11.1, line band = 9.76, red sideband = 10.3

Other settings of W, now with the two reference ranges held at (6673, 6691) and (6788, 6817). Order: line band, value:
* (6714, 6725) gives 1.2 angstroms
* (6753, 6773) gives 0.4 angstroms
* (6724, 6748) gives 0.8 angstroms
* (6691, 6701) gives 0.0 angstroms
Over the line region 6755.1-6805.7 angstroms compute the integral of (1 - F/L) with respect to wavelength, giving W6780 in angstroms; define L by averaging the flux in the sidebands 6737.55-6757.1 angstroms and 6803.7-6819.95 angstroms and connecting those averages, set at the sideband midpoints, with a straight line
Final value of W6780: -0.9 angstroms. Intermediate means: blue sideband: 10.1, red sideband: 10.4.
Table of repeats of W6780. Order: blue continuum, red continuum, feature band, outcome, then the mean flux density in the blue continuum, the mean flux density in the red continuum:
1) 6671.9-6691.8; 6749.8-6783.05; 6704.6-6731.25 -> 0.6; 11.2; 10.5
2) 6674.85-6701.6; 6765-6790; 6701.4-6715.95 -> -0.9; 11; 10.6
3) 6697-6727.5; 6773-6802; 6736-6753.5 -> 0.7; 10.8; 10.4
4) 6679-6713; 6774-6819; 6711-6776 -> 2.7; 11.1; 10.4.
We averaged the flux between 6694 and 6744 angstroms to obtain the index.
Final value 10.8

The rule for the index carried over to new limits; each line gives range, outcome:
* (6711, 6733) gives 10.1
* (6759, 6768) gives 10.8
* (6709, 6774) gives 10.3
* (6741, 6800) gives 10.3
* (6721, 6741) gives 10.3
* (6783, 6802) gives 9.98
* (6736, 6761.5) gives 10.1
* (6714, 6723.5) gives 9.73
